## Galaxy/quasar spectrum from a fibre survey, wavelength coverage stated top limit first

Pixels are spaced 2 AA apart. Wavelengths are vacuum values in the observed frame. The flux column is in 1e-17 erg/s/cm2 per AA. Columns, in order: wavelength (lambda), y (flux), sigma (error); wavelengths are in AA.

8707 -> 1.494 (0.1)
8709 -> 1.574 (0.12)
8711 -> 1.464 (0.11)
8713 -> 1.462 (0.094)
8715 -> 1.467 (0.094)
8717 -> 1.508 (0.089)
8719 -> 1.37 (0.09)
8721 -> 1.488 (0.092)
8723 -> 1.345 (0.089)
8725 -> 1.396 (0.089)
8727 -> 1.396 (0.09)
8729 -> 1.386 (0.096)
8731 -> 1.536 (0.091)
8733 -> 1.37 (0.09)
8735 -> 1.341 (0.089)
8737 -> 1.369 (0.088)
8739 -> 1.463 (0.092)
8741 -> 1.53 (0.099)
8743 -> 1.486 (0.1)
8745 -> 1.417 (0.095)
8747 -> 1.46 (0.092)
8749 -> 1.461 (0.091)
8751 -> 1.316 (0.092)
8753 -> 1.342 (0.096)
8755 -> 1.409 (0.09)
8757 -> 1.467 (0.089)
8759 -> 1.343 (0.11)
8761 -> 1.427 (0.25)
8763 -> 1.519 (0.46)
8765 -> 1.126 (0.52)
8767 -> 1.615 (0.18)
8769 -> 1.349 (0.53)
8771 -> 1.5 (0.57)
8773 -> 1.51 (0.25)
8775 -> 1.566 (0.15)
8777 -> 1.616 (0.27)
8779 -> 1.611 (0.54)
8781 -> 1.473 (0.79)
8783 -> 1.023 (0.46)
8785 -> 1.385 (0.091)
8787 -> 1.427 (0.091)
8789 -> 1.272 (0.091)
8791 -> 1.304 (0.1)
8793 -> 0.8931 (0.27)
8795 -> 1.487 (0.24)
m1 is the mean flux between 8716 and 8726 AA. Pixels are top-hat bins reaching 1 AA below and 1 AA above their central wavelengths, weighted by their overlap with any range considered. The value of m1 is 1.42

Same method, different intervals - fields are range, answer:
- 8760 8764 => 1.47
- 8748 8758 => 1.4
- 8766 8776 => 1.51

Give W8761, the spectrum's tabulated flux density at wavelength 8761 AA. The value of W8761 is 1.427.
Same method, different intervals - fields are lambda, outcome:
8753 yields 1.342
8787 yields 1.427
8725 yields 1.396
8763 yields 1.519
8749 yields 1.461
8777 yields 1.616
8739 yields 1.463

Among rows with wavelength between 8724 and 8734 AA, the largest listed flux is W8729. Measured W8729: 1.536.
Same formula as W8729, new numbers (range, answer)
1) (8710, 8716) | 1.467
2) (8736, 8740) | 1.463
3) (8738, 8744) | 1.53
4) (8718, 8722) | 1.488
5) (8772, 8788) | 1.616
